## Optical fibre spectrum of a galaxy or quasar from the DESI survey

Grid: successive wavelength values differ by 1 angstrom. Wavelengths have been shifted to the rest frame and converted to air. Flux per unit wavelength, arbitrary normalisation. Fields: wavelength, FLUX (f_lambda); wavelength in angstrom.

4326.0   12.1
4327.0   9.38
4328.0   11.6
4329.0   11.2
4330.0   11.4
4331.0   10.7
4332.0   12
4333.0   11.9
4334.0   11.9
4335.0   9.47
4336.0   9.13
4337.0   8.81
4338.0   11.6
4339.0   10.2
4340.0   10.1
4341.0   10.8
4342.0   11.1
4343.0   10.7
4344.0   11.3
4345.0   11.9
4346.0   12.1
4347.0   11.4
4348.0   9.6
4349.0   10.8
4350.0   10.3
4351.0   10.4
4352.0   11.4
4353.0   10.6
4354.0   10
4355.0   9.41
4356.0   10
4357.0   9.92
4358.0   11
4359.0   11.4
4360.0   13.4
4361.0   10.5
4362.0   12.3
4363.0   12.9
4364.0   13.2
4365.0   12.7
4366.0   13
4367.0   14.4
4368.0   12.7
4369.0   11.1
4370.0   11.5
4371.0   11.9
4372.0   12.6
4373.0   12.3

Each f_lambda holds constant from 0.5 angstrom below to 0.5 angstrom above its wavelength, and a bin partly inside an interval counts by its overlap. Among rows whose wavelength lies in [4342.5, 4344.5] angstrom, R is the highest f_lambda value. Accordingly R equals 11.3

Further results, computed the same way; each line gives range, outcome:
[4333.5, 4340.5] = 11.9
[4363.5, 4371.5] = 14.4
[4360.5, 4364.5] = 13.2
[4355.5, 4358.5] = 11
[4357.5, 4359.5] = 11.4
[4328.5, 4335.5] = 12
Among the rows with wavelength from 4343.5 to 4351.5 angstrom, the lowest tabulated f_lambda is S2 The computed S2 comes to 9.6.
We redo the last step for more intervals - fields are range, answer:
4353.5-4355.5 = 9.41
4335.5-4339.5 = 8.81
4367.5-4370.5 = 11.1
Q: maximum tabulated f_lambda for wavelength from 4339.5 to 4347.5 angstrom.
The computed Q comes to 12.1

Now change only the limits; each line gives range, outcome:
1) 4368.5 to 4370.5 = 11.5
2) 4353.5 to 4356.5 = 10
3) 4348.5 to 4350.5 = 10.8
